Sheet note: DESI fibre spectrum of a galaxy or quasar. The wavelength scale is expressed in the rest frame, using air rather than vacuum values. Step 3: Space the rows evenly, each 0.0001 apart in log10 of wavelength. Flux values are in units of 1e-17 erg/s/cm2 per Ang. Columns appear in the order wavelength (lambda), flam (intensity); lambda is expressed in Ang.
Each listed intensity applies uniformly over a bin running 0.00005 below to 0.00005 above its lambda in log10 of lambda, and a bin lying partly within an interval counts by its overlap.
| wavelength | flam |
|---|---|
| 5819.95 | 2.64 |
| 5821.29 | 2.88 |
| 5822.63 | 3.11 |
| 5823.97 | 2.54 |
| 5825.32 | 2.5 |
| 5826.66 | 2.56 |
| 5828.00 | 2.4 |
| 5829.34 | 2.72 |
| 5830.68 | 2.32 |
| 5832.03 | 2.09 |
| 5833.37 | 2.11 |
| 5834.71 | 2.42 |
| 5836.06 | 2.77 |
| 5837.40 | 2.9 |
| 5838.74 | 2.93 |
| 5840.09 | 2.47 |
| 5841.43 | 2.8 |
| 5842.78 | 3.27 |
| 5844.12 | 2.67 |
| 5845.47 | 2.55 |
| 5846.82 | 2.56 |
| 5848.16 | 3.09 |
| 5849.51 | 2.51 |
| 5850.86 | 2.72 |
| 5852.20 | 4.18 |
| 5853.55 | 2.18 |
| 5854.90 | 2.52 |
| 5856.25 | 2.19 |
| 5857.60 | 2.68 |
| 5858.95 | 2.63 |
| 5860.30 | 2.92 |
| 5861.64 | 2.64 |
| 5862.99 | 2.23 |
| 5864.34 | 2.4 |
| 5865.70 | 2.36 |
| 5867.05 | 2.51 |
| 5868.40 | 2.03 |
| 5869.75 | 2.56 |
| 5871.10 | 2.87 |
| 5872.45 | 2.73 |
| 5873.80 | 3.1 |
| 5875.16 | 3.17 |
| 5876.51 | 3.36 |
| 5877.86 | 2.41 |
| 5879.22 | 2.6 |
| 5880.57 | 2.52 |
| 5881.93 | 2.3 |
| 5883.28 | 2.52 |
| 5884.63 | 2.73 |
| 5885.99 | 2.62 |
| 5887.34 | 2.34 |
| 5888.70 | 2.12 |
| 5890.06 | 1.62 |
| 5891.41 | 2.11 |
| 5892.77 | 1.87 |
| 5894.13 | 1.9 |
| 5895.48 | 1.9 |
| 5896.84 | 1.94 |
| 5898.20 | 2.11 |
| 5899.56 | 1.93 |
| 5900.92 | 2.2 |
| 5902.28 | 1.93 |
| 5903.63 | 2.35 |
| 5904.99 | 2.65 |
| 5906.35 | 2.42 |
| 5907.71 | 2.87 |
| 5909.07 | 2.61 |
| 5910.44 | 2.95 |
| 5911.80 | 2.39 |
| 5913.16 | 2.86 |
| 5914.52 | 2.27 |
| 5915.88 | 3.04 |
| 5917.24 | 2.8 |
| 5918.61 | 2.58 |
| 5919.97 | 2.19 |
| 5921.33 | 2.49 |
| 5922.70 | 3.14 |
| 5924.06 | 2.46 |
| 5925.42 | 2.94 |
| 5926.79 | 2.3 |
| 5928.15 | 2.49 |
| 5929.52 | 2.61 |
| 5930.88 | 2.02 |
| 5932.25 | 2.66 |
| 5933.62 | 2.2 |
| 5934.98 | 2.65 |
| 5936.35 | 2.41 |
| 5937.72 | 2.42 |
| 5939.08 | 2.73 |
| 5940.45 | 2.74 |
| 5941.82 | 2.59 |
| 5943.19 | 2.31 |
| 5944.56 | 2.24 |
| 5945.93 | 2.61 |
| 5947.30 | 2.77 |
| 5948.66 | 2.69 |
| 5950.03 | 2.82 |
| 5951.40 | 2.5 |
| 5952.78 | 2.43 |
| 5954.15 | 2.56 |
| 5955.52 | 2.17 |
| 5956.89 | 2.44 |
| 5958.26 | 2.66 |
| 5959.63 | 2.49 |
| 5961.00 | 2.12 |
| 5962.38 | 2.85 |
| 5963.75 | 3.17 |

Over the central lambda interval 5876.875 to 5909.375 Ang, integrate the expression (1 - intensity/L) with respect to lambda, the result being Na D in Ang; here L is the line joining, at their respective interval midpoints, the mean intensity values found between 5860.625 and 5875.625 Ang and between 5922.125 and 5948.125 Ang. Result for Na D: 3.75 Ang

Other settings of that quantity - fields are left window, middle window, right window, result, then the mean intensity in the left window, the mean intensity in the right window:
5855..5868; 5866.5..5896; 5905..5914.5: 1.2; 2.5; 2.65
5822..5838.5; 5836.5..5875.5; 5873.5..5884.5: -0.8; 2.55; 2.73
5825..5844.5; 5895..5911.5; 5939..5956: 1.5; 2.6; 2.55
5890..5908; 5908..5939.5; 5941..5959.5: -3.5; 2.13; 2.52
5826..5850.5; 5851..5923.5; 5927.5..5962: 1.7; 2.62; 2.5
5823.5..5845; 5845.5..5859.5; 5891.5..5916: -1.1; 2.59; 2.32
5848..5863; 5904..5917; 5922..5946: -0.4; 2.72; 2.53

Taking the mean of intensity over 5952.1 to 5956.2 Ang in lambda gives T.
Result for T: 2.39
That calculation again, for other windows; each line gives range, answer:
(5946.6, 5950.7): 2.77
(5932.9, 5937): 2.42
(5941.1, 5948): 2.51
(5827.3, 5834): 2.33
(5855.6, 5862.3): 2.62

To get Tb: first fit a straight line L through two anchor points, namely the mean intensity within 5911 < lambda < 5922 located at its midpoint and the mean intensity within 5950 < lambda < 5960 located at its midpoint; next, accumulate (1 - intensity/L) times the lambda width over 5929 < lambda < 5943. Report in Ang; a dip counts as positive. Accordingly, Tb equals 0.2 Ang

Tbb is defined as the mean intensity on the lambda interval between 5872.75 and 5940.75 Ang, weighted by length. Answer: 2.47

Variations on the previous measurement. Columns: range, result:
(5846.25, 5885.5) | 2.66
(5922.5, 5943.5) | 2.53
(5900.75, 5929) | 2.58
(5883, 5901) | 2.13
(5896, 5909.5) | 2.29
